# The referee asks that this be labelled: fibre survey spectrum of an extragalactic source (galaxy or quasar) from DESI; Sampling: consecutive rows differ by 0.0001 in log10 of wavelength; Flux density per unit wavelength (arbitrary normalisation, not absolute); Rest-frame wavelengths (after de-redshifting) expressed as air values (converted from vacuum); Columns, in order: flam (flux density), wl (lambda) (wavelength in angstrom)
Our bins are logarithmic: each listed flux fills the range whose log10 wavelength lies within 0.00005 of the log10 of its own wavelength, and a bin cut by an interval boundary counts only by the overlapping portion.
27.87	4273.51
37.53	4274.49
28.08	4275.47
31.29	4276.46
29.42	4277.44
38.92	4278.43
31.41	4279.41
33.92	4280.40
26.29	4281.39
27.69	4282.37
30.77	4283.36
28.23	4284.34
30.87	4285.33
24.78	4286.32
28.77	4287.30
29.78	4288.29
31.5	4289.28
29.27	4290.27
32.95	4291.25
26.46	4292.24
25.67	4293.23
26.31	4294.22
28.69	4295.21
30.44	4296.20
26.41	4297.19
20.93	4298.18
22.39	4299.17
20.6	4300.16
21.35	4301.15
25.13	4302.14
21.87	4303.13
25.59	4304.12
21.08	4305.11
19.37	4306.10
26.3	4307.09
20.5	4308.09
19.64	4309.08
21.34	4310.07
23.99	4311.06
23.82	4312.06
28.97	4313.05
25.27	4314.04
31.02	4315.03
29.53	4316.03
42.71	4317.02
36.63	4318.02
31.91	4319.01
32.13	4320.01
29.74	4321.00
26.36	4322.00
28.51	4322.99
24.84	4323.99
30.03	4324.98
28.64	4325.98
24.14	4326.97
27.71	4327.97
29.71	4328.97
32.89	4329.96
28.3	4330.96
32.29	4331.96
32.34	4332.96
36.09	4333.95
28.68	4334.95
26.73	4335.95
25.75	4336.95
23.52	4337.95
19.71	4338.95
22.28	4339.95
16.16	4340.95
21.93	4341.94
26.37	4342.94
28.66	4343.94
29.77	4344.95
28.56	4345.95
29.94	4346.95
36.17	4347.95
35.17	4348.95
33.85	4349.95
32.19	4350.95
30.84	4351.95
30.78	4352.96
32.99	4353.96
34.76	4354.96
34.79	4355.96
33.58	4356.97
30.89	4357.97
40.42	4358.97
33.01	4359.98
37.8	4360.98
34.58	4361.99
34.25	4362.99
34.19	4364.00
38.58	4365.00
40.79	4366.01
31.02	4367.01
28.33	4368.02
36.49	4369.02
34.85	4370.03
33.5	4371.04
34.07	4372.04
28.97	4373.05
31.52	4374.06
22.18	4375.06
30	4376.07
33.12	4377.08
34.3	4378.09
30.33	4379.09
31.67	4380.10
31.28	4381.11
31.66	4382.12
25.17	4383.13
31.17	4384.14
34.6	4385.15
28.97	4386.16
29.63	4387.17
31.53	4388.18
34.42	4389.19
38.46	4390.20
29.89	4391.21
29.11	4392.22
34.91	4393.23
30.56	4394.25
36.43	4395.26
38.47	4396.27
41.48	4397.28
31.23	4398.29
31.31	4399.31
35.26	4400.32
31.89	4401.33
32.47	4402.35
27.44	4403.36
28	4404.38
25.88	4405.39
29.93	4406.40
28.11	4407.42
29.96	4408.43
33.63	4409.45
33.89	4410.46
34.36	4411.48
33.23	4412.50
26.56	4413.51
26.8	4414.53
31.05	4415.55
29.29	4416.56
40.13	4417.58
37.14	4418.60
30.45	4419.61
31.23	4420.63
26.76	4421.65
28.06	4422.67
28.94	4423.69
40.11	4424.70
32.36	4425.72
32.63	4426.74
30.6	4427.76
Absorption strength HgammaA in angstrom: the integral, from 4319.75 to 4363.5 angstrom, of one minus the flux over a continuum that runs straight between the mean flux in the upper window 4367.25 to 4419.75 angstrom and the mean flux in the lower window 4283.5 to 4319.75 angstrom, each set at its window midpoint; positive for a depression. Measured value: -1.4 angstrom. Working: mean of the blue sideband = 26.7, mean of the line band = 29.9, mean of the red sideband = 31.8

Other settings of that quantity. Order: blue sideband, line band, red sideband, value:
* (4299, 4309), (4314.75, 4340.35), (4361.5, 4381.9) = -3.53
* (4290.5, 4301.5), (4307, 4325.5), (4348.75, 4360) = 0.29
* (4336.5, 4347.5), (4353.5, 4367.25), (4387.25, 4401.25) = -3.52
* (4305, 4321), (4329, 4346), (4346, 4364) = 2.15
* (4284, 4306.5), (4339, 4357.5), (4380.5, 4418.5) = -0.41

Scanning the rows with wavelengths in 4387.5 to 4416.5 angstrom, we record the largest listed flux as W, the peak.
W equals 41.48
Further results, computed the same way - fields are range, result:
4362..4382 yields 40.79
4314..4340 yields 42.71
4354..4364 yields 40.42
